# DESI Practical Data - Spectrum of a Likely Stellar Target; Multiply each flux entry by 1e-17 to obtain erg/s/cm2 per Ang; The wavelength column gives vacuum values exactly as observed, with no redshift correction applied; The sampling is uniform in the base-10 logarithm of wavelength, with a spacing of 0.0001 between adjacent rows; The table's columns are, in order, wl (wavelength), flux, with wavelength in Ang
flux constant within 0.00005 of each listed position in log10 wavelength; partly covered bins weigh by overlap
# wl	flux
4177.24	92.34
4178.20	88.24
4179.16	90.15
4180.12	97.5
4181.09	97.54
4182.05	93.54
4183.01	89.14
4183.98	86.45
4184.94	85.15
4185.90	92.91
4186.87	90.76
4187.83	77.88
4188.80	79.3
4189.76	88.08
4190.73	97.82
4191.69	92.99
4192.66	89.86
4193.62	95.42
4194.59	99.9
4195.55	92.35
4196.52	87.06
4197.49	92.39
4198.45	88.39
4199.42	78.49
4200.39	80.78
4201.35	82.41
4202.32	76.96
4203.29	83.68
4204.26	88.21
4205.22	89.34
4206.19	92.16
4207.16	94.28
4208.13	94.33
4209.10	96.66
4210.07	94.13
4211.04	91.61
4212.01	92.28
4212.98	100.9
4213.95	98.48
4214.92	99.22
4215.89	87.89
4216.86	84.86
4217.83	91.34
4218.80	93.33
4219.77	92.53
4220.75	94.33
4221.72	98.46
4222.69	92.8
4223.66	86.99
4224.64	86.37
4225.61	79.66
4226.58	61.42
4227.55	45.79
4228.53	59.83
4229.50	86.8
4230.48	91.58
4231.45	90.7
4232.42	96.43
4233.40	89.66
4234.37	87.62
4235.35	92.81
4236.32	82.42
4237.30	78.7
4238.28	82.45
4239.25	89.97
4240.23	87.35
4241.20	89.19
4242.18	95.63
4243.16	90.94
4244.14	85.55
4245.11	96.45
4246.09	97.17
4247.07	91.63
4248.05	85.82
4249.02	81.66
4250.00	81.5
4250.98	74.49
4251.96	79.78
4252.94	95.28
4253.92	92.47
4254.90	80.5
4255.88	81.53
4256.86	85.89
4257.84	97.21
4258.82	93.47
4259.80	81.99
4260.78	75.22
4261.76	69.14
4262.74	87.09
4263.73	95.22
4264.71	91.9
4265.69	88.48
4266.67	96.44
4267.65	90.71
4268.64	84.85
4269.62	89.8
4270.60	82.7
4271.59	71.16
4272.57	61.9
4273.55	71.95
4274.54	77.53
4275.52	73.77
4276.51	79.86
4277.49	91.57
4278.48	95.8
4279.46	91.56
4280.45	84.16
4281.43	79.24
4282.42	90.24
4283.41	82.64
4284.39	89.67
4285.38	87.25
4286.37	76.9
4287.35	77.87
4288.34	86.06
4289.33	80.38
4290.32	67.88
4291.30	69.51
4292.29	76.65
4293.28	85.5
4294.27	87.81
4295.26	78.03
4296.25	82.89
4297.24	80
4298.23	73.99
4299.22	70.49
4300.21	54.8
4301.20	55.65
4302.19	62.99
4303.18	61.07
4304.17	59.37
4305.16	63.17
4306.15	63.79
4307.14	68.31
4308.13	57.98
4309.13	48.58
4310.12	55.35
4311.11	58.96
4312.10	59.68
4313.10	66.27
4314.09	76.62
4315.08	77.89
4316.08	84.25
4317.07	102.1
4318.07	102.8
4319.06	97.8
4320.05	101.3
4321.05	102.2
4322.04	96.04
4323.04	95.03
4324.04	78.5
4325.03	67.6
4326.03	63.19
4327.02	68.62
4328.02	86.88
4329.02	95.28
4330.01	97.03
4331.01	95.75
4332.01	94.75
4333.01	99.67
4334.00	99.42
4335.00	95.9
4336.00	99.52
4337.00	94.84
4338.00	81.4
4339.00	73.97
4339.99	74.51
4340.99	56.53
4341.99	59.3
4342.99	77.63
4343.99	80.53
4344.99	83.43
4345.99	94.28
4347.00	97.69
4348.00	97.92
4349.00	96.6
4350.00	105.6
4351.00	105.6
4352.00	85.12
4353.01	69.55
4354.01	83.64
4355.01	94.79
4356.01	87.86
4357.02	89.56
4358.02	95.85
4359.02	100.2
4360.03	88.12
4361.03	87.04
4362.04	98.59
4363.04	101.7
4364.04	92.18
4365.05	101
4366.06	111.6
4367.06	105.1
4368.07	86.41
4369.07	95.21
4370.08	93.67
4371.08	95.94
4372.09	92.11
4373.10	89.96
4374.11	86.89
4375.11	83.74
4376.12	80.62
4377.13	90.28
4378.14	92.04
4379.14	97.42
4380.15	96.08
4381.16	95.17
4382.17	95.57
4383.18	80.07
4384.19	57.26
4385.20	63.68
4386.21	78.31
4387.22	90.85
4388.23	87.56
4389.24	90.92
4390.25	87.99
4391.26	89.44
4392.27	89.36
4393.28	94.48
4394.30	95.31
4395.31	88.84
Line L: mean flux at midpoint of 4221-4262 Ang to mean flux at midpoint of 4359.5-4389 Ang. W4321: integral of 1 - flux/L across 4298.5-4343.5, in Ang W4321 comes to 5.3 Ang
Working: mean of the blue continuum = 85.2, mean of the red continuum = 90.1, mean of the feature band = 77.9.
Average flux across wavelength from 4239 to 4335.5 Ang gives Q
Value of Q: 81.8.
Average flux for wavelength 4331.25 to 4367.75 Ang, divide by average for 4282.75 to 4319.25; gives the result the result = 1.23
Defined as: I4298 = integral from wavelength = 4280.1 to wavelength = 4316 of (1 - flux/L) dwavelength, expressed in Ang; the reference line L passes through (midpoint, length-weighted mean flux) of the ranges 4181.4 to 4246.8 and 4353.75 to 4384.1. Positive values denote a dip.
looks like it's 7.28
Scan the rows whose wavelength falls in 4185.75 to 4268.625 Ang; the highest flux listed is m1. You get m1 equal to 100.9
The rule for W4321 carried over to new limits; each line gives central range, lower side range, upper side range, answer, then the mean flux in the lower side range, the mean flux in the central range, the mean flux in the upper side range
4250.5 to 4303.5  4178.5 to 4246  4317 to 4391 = 4.7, 88.6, 81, 89.4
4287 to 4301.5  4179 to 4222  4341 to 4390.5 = 2.3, 90.7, 75.4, 89.4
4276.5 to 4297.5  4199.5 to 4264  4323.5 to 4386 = 1.1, 87.1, 82.9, 88.4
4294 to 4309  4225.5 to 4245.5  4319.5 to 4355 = 3.3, 83.9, 67.2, 87.4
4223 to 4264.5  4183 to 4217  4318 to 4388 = 2.2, 89.8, 84.9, 89.2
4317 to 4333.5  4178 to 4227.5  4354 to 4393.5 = -0.1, 89.4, 90.5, 90.5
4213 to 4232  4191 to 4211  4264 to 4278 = 0.4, 89.6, 85.8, 82.6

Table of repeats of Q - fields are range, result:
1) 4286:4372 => 83.3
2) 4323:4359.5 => 87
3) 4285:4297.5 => 79.7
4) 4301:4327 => 74.2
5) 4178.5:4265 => 87.9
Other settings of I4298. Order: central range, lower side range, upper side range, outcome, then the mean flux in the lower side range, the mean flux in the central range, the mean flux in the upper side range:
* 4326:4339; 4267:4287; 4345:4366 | 0.0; 82.7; 90.5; 93.7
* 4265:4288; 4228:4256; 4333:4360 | 1.0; 86.8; 83.4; 88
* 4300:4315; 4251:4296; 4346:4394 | 4.3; 83.3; 61.5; 91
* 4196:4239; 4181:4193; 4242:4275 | 0.1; 89.1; 87.2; 85.3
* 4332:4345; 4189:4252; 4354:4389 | 1.0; 88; 83.3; 90.6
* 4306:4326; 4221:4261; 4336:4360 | 1.9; 85.5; 78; 86.7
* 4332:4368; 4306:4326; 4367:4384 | -2.2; 78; 90.5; 90.5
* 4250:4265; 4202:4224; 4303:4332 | 0.2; 92.1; 85.2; 78.1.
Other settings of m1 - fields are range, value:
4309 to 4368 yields 111.6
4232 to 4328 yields 102.8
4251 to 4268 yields 97.21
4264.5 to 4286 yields 96.44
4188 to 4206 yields 99.9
